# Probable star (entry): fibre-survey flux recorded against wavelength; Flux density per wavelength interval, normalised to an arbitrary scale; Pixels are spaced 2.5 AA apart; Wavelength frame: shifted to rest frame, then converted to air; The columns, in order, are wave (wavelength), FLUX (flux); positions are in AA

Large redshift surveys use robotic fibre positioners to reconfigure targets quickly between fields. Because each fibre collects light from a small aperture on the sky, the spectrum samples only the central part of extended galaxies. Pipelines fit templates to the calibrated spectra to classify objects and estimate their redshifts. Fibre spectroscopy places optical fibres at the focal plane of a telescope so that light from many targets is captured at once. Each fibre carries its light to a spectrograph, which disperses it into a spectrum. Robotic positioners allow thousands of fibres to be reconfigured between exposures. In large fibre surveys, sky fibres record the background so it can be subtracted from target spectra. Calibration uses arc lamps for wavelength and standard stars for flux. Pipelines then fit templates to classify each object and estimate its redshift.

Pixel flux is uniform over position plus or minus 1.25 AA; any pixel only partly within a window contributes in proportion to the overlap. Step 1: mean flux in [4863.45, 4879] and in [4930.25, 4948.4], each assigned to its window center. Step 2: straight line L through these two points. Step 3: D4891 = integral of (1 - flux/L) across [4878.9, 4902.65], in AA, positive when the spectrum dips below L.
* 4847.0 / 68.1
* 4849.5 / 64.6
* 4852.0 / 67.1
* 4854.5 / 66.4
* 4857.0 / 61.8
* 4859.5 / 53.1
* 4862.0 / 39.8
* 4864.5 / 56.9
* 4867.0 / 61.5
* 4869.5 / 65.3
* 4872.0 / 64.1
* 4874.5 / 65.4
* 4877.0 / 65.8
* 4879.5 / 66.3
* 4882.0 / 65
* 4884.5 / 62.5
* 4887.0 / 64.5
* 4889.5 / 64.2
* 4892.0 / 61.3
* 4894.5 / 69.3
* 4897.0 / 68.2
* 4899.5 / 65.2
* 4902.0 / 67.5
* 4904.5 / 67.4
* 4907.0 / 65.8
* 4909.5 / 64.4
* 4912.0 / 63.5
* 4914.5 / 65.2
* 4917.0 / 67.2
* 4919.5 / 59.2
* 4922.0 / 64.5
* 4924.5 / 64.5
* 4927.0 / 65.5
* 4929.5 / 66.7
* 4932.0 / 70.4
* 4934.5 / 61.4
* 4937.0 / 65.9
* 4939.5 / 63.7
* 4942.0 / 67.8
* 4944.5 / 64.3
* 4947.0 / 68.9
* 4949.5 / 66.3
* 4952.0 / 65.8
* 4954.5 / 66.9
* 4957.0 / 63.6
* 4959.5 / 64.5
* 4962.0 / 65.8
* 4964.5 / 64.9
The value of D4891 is -0.4 AA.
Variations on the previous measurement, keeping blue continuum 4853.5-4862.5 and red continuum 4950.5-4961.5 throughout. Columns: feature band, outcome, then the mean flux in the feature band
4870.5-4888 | -2.0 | 64.8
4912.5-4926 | -0.5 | 64.1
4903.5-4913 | -0.7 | 65.3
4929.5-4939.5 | -0.4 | 65.7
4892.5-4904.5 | -1.4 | 67.1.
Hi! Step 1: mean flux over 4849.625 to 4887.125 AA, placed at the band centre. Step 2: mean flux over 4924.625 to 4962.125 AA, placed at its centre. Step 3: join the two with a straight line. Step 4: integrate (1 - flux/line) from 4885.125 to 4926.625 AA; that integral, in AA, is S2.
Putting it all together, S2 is -0.9 AA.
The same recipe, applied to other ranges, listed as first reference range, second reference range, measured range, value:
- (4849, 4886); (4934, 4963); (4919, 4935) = -0.1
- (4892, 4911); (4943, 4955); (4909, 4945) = 0.8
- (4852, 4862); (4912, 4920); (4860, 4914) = -1.6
